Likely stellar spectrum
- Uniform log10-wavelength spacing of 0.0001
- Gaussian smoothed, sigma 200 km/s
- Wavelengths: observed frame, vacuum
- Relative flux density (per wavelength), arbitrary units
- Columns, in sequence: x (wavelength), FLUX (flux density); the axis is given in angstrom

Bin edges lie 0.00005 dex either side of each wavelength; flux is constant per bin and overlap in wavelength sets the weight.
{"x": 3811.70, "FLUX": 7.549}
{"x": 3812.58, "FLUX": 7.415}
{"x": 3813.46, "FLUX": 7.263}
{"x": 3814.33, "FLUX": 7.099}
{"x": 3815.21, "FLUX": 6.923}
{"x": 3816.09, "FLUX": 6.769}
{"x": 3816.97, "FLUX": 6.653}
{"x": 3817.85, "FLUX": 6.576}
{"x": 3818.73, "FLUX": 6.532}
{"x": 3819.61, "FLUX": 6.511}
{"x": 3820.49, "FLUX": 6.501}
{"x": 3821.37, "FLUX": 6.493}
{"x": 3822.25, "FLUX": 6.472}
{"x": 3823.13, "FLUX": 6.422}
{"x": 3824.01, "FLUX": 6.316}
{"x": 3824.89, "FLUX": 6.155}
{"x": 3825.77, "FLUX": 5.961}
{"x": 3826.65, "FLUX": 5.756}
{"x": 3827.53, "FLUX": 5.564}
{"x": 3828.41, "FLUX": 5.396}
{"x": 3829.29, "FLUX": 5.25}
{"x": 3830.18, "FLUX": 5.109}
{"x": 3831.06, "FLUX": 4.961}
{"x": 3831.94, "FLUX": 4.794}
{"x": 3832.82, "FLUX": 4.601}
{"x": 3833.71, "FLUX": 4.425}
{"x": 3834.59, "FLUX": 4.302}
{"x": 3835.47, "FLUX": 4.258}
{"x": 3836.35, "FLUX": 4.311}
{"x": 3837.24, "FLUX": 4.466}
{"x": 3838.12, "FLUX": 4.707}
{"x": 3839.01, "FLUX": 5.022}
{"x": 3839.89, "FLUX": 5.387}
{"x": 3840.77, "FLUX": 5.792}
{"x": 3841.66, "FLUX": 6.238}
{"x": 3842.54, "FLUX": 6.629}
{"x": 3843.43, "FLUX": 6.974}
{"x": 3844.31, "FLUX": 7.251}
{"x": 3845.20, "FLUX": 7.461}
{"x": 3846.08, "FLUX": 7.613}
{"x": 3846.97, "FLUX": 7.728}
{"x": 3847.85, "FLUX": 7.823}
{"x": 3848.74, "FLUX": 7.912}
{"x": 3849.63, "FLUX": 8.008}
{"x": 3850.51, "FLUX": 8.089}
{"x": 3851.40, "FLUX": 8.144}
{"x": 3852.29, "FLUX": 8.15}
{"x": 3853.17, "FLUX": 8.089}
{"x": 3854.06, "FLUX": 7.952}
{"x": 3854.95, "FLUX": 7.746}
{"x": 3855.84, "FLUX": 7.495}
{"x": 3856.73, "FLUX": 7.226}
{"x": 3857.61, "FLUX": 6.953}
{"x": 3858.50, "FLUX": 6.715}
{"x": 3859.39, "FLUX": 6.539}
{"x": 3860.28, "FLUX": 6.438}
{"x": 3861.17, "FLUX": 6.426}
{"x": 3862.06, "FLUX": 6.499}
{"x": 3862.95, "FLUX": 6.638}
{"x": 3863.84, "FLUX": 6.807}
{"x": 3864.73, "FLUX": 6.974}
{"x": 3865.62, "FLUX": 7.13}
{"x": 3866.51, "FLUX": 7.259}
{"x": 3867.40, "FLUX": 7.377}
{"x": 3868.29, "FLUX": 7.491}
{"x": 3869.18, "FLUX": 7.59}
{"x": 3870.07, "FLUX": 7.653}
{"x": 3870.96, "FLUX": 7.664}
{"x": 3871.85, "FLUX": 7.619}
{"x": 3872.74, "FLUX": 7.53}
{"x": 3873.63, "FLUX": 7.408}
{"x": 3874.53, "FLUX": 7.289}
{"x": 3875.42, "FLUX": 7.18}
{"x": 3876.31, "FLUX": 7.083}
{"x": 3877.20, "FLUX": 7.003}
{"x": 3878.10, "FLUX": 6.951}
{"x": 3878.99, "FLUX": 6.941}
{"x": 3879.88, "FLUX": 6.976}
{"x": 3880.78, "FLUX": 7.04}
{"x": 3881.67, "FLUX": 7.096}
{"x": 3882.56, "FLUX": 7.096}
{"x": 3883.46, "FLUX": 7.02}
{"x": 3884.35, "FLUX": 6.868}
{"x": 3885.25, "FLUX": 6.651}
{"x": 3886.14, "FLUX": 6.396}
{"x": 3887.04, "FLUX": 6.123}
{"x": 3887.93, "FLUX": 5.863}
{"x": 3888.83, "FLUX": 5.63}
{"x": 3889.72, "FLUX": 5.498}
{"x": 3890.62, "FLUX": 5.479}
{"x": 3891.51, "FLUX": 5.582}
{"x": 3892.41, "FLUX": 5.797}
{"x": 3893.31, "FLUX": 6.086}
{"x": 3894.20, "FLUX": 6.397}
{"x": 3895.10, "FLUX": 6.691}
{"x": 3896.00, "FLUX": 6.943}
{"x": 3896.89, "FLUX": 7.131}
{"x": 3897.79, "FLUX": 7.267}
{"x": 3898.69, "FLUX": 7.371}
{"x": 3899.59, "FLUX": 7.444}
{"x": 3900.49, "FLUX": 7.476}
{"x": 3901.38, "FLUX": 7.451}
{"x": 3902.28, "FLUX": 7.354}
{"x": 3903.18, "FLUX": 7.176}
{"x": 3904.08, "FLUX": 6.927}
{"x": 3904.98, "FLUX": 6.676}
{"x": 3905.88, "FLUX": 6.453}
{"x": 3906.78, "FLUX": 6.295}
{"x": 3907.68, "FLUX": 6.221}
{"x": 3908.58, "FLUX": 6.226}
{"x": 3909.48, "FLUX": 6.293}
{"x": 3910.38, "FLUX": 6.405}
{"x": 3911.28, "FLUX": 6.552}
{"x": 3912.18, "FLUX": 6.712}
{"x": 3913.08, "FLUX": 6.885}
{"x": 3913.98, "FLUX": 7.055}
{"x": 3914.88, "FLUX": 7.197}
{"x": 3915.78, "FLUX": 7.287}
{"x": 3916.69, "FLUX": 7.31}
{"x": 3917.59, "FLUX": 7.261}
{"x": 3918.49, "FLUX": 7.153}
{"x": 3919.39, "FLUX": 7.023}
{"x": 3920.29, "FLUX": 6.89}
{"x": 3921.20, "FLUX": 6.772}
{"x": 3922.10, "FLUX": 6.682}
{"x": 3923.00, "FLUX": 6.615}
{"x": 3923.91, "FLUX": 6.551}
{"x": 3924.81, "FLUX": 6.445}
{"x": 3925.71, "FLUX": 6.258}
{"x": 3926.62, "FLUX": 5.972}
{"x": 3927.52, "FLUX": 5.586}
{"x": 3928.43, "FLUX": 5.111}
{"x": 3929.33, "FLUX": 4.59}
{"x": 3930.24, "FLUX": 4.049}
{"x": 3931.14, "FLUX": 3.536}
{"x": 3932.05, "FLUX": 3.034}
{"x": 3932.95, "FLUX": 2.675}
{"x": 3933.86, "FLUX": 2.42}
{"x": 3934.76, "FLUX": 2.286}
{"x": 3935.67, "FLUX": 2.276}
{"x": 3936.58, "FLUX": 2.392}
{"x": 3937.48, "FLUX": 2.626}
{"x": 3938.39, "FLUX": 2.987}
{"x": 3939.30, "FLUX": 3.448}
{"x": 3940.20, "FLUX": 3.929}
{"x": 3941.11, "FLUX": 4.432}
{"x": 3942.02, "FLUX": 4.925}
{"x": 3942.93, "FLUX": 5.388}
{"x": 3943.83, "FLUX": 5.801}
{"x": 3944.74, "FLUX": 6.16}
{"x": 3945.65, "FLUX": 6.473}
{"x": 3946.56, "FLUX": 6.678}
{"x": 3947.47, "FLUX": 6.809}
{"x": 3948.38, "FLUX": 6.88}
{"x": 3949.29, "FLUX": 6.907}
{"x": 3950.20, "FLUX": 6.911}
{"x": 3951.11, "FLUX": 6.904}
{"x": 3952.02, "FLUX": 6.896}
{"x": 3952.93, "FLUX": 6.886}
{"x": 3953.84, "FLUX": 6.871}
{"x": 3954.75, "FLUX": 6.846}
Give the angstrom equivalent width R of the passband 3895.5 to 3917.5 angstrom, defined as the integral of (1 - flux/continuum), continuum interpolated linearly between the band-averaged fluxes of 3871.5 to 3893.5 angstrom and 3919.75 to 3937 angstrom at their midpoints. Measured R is -5.0 angstrom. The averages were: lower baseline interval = 6.65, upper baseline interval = 4.76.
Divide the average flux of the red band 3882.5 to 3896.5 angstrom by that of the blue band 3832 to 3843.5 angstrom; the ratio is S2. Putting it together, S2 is 1.23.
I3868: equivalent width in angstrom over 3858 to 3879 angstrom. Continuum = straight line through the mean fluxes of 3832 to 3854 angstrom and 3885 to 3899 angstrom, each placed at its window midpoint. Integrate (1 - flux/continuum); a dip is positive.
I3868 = -2.5 angstrom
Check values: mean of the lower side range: 6.39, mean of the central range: 7.09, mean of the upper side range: 6.29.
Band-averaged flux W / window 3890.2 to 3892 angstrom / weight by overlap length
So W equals 5.54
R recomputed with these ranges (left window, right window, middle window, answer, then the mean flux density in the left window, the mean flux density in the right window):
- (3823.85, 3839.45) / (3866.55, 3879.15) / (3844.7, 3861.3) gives -3.5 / 5.05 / 7.35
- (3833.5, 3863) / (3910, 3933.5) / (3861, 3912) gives -3.9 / 6.65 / 6.04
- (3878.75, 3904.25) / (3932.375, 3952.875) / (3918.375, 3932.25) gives -0.7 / 6.68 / 4.86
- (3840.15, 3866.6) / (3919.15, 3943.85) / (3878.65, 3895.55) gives -0.8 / 7.21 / 4.63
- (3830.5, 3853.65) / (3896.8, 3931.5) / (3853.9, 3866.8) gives -1.3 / 6.27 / 6.56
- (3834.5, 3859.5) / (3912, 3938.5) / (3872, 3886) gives -2.0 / 6.76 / 5.33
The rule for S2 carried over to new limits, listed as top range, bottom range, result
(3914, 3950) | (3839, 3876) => 0.74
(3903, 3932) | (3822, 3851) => 1.06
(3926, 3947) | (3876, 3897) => 0.65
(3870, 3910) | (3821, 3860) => 1.07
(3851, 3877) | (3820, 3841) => 1.36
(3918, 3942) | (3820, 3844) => 0.85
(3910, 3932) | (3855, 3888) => 0.89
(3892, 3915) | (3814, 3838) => 1.19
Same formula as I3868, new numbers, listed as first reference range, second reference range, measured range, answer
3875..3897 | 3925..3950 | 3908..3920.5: -3.2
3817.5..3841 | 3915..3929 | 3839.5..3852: -3.4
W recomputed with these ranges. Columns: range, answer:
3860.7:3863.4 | 6.51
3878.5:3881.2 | 6.98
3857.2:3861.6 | 6.6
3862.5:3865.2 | 6.81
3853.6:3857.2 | 7.6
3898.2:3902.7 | 7.42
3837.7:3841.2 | 5.23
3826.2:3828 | 5.67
